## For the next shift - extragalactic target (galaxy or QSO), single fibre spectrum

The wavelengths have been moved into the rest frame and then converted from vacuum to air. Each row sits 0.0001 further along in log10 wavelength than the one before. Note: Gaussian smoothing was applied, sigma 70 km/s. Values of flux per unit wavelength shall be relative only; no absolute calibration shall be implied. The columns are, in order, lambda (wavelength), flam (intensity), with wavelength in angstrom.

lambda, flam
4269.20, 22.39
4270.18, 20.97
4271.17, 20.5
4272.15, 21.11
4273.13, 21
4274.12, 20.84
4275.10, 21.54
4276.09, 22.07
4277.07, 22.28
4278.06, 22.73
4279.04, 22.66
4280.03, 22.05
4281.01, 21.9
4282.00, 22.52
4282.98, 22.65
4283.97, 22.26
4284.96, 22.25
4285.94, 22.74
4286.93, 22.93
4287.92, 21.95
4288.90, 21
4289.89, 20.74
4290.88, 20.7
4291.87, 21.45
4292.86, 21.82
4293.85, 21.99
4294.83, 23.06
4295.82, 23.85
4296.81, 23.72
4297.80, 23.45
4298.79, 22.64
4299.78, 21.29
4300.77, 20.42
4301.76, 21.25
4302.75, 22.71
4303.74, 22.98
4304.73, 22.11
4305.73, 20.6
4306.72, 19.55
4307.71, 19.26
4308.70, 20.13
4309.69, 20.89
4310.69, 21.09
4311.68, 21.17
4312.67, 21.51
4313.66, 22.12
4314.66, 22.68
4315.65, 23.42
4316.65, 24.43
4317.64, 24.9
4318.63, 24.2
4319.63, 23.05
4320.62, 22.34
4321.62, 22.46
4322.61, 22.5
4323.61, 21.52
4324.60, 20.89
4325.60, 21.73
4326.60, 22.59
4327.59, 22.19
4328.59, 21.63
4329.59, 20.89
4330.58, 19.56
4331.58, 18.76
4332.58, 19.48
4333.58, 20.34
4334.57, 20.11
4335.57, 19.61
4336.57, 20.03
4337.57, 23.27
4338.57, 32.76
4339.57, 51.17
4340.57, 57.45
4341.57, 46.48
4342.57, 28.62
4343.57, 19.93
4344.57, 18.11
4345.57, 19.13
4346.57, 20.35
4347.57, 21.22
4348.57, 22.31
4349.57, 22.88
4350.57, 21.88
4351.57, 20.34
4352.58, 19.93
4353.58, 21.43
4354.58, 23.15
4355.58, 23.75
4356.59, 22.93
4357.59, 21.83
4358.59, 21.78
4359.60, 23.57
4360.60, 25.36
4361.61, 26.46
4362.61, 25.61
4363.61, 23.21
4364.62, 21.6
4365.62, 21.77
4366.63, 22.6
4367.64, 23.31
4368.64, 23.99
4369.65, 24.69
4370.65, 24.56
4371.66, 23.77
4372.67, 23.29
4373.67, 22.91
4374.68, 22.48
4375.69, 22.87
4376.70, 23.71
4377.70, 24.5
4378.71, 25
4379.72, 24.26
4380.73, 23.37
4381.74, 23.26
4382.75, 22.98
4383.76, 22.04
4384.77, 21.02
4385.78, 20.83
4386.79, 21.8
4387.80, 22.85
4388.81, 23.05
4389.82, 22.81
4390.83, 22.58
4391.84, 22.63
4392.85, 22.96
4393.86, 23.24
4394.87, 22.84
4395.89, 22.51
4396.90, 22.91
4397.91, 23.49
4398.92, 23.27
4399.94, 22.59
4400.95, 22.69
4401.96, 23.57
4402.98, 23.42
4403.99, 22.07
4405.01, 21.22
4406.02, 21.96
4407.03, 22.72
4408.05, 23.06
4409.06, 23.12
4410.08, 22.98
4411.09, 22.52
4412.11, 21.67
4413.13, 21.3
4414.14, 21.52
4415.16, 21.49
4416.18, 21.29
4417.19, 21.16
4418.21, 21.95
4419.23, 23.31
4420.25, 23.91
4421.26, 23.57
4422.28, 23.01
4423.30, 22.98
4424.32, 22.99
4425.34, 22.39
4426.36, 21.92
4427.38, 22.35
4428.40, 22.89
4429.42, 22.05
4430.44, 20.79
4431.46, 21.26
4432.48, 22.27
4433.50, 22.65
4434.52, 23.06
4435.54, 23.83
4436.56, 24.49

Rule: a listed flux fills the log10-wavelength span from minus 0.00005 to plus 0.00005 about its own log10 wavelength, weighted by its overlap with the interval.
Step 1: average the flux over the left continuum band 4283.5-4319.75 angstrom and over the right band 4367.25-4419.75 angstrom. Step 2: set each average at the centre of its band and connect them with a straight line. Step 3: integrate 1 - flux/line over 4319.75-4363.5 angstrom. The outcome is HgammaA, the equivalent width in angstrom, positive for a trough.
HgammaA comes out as -3.4 angstrom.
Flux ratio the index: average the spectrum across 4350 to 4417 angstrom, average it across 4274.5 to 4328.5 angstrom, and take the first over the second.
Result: 1.03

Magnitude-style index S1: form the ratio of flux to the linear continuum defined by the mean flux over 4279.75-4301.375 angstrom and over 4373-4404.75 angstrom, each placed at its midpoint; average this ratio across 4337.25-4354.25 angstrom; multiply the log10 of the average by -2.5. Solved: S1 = -0.21 mag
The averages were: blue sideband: 22.2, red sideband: 22.9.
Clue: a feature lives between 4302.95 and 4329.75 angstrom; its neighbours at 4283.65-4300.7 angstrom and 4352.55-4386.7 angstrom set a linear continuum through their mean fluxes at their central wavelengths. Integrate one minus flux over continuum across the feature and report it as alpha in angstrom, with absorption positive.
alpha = 0.62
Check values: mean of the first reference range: 22.2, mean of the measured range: 22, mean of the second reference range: 23.2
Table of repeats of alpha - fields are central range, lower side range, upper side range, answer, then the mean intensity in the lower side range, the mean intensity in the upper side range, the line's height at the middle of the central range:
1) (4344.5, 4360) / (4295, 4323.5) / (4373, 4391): 0.68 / 22.2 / 22.9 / 22.6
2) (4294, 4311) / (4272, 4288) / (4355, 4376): 0.56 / 22.1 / 23.4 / 22.5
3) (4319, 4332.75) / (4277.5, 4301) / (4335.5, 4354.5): 2.02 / 22.2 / 26.8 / 25.2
